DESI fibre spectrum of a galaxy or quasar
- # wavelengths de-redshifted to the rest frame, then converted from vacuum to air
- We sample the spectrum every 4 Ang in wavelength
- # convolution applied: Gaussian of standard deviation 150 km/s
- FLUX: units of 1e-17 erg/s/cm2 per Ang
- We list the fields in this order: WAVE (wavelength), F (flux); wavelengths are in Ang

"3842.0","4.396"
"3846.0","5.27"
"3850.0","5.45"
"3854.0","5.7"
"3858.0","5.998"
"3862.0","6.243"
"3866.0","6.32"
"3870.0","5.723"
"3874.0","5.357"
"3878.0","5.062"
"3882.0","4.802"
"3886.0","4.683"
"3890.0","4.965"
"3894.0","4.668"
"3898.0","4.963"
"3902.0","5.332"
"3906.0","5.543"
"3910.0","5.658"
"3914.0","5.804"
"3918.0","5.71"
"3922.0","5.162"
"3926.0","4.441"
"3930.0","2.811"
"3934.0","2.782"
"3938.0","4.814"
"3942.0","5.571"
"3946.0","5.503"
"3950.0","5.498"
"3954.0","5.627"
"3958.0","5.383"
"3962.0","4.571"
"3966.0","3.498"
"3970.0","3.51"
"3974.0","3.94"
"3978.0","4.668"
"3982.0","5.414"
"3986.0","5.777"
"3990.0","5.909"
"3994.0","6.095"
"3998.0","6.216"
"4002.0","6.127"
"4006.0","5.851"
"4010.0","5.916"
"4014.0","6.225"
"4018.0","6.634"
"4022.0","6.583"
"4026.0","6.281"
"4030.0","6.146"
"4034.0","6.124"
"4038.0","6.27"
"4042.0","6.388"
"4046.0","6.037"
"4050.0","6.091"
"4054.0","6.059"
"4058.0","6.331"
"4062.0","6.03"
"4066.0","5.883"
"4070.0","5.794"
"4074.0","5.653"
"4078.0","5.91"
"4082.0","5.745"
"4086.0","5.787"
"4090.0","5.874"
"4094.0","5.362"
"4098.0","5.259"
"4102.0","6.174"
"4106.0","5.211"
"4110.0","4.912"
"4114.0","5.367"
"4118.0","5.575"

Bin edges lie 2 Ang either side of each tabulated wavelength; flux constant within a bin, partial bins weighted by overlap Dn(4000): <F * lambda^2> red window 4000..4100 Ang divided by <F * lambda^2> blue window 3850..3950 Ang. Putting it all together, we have 1.26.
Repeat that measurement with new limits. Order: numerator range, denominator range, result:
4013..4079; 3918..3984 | 1.40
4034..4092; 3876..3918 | 1.26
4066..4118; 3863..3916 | 1.17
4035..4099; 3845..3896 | 1.21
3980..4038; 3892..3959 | 1.27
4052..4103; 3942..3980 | 1.31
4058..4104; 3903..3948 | 1.28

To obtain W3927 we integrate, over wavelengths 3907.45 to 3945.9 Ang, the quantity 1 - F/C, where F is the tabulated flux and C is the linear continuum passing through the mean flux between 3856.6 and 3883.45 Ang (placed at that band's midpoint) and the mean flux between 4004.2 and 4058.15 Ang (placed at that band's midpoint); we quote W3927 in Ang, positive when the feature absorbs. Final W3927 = 6.9 Ang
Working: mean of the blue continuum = 5.65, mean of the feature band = 4.8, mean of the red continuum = 6.21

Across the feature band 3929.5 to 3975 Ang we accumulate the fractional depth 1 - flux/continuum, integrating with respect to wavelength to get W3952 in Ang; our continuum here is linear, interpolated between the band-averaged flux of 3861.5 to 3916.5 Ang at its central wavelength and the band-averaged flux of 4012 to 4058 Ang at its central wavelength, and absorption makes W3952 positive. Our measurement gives 9.6 Ang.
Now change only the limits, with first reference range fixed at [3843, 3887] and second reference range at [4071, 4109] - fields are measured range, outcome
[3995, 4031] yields -4.0 Ang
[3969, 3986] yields 3.0 Ang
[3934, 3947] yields 1.5 Ang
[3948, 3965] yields 1.2 Ang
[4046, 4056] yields -0.8 Ang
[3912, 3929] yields 1.2 Ang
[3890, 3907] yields 1.4 Ang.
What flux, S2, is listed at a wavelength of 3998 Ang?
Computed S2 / 6.216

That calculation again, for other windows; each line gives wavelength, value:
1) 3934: 2.782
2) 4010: 5.916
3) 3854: 5.7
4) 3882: 4.802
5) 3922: 5.162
